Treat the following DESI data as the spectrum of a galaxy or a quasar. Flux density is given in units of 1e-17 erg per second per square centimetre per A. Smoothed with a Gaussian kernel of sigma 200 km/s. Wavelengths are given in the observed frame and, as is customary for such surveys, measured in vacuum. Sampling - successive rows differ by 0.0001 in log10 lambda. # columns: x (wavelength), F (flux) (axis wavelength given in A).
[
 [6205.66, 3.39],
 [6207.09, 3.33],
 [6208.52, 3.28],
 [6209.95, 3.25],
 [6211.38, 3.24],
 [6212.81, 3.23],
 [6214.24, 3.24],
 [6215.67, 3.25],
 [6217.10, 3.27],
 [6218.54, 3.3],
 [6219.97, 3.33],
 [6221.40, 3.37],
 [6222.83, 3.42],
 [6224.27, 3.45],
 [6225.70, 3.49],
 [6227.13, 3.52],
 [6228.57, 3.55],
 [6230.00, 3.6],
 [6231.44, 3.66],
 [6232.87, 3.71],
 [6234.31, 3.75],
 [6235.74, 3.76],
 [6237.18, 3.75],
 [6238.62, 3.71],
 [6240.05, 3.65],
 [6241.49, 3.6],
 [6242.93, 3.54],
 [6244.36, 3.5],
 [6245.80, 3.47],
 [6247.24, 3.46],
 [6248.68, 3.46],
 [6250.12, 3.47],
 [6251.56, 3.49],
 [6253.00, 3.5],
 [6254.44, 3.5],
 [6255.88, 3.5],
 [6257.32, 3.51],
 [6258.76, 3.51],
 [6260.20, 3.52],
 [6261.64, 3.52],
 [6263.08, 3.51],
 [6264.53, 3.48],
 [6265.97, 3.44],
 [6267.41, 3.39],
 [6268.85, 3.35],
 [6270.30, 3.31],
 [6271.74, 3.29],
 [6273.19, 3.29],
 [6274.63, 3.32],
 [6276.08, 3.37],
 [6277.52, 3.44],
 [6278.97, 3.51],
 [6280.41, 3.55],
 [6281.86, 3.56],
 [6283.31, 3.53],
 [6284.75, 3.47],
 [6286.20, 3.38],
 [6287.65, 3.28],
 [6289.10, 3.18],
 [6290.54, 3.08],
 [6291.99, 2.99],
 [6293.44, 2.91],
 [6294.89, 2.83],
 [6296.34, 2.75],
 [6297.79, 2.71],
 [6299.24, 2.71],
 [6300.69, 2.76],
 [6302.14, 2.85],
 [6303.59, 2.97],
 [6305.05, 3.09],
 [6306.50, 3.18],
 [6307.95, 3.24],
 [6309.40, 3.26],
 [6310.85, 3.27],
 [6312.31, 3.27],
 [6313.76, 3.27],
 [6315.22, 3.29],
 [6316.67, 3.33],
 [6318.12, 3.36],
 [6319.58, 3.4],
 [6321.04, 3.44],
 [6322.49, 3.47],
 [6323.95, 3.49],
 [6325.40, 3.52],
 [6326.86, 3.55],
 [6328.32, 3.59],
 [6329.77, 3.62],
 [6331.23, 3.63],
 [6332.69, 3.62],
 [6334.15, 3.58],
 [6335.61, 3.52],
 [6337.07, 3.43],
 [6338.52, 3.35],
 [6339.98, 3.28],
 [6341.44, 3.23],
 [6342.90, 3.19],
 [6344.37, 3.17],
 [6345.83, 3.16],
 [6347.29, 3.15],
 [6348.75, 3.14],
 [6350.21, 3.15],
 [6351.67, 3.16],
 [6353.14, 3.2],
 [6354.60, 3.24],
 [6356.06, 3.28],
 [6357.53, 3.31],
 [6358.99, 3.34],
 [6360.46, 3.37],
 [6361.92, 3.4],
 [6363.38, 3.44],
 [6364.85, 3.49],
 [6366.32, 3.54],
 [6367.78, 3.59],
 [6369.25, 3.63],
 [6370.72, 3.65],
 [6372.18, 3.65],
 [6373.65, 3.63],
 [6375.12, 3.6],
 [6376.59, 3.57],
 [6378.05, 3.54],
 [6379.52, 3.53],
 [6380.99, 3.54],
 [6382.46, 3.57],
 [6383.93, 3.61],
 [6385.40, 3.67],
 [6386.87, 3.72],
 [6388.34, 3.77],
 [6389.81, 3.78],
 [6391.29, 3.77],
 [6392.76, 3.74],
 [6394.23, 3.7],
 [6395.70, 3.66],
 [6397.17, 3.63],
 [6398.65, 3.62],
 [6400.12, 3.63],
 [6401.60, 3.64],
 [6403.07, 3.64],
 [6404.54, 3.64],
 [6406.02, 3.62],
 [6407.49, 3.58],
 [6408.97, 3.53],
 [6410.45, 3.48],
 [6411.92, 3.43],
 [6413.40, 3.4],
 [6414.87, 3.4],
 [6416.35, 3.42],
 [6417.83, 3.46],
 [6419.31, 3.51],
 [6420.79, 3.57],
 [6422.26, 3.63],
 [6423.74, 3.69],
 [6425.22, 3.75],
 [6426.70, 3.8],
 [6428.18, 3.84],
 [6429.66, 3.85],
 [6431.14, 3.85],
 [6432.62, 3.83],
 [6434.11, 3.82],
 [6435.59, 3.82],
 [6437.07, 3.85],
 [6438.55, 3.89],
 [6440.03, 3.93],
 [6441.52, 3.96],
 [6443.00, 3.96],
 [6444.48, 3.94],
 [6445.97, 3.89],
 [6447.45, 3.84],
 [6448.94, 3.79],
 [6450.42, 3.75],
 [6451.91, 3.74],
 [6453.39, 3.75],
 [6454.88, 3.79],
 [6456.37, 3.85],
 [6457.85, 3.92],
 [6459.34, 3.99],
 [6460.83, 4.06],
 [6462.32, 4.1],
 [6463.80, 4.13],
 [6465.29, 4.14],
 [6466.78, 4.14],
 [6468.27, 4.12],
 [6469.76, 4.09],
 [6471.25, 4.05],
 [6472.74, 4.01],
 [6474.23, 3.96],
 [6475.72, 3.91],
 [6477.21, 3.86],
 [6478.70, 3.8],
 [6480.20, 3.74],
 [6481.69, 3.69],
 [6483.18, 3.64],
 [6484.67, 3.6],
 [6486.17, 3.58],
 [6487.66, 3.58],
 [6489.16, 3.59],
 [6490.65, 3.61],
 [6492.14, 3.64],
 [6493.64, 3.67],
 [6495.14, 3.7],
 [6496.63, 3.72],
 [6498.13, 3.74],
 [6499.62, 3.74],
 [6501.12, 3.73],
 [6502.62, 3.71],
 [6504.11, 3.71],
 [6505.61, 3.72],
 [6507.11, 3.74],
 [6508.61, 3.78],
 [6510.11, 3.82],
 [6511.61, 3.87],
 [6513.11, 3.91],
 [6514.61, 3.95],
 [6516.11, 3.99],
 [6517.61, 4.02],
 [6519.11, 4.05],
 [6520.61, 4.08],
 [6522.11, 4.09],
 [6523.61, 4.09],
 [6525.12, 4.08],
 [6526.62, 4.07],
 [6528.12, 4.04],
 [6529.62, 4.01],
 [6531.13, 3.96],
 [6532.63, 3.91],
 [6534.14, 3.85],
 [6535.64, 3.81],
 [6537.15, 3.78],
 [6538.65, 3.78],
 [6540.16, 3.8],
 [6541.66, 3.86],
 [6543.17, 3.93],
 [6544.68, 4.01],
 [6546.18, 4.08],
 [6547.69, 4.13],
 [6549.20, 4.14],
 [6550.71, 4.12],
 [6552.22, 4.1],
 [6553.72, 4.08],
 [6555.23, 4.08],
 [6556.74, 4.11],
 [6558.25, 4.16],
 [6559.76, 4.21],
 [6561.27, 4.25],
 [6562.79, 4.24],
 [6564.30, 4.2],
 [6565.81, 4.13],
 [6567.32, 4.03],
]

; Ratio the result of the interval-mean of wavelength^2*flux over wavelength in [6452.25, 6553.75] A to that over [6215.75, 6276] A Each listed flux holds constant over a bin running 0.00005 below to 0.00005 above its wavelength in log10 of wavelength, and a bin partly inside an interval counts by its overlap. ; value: 1.2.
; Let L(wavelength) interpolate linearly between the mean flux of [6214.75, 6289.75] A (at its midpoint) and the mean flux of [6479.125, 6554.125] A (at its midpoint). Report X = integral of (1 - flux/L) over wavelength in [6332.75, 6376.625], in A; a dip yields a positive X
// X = 2.9 A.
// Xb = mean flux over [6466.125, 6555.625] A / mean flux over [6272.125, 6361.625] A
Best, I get 1.19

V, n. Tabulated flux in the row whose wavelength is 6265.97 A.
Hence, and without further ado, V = 3.44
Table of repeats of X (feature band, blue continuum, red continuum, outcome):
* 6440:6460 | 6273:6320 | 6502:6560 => -0.89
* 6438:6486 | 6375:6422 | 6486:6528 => -2.23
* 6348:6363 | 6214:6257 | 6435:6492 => 1.77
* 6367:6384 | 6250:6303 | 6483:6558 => -0.31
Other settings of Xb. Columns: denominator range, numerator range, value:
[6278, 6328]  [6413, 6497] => 1.18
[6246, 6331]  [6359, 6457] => 1.11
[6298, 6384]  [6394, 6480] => 1.13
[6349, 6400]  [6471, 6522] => 1.07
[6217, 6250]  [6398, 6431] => 1.02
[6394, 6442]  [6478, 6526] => 1.03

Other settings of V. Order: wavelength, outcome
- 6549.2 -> 4.14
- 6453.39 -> 3.75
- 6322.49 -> 3.47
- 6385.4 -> 3.67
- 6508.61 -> 3.78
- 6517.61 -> 4.02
